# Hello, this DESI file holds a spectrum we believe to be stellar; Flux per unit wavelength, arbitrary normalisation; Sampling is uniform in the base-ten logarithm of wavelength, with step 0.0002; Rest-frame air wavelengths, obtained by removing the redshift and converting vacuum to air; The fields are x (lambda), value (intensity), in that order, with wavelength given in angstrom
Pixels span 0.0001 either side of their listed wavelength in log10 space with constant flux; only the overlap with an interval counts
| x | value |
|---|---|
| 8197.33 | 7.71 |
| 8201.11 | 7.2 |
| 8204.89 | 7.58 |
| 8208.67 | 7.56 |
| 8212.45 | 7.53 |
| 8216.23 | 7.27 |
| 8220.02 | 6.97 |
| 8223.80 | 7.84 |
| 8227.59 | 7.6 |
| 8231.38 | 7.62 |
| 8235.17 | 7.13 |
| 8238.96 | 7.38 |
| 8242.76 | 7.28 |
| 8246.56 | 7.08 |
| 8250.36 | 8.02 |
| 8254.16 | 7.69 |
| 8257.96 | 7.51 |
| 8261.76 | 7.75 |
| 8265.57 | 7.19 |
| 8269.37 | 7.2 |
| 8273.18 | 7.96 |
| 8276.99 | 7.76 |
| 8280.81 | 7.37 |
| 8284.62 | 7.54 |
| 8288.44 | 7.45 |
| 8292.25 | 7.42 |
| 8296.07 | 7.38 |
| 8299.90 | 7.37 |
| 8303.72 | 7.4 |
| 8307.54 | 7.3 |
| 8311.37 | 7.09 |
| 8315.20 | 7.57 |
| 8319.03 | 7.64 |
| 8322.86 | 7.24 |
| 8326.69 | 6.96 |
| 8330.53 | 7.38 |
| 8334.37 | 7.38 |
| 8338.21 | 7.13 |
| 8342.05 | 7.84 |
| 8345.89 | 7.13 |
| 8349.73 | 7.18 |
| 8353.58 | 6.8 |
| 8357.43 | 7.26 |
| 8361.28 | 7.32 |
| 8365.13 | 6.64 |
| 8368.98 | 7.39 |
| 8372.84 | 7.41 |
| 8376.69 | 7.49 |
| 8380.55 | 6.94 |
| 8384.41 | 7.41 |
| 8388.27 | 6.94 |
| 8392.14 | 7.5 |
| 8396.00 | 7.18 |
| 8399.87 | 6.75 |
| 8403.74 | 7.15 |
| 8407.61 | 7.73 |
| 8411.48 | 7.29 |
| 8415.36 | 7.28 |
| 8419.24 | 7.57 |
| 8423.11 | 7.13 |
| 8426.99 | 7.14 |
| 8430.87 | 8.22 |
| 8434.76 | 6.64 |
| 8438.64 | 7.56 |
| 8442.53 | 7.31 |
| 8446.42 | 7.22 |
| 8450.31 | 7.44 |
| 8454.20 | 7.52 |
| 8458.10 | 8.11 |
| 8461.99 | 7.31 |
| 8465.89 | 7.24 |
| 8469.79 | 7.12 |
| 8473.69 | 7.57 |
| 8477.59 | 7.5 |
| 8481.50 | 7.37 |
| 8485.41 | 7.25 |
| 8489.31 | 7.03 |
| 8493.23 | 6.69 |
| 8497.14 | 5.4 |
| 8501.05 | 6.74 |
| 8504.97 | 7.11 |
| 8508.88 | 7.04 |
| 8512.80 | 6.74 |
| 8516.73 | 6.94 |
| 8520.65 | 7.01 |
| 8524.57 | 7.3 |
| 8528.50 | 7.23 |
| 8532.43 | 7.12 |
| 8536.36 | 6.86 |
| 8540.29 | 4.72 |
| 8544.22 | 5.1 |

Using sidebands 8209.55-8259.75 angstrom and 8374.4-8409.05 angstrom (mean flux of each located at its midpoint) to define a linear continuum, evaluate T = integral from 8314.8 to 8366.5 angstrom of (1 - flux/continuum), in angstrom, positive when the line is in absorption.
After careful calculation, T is 0.4 angstrom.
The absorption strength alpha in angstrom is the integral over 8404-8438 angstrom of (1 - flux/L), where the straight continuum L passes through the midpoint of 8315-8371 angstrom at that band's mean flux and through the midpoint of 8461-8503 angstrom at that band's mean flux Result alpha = -1.2 angstrom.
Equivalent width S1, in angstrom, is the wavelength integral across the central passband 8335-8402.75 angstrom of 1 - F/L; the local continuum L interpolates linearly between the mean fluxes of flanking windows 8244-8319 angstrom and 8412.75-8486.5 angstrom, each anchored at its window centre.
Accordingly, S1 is 2.2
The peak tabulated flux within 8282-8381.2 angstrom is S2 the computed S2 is 7.84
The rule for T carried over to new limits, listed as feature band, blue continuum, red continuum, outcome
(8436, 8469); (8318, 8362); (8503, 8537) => -1.4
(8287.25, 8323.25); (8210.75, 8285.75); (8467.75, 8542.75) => -0.2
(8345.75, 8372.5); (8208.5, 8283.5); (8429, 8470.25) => 1.2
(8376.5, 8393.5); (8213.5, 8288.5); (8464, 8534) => 0.0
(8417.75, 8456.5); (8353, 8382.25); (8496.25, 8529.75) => -1.9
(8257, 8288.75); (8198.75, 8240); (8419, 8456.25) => -0.5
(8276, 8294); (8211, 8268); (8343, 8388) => -0.3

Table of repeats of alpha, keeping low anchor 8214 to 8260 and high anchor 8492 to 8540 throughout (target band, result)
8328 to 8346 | -0.43 angstrom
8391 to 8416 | -0.75 angstrom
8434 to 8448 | -0.54 angstrom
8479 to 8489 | -0.61 angstrom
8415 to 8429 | -0.56 angstrom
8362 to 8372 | 0.06 angstrom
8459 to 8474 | -0.96 angstrom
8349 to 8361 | 0.11 angstrom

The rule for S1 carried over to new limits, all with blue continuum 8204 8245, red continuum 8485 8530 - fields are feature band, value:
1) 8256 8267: -0.2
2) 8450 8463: -1.3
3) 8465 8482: -1.1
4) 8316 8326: -0.2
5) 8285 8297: -0.2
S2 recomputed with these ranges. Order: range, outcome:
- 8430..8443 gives 8.22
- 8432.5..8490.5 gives 8.11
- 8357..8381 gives 7.49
